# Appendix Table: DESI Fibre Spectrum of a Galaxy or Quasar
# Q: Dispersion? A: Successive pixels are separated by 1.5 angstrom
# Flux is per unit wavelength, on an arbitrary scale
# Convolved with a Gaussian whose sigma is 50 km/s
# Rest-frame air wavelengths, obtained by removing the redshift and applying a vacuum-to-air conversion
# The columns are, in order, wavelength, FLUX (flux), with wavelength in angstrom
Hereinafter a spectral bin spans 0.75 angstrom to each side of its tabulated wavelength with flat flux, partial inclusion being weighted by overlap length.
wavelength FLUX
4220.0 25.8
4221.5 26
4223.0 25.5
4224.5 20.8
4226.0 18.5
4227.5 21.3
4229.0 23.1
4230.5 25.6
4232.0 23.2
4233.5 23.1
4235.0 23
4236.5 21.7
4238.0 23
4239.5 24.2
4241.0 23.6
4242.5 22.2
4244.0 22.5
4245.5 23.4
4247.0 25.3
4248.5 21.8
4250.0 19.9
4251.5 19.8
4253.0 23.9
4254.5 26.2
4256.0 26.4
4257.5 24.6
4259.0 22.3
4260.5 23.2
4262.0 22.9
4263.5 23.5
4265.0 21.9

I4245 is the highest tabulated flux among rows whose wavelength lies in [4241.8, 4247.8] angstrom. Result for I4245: 25.3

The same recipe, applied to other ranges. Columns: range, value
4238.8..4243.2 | 24.2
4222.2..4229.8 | 25.5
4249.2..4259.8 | 26.4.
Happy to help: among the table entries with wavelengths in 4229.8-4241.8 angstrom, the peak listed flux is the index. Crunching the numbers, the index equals 25.6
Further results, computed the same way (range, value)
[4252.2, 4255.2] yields 26.2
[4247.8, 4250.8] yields 21.8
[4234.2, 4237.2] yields 23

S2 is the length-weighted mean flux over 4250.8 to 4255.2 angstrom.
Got 23.3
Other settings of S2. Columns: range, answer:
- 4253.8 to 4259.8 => 24.8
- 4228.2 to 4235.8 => 23.6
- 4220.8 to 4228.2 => 22.4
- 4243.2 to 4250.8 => 22.6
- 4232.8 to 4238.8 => 22.7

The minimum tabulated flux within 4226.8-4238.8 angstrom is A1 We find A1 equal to 21.3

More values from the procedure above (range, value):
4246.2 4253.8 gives 19.8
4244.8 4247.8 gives 23.4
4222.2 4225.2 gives 20.8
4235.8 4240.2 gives 21.7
